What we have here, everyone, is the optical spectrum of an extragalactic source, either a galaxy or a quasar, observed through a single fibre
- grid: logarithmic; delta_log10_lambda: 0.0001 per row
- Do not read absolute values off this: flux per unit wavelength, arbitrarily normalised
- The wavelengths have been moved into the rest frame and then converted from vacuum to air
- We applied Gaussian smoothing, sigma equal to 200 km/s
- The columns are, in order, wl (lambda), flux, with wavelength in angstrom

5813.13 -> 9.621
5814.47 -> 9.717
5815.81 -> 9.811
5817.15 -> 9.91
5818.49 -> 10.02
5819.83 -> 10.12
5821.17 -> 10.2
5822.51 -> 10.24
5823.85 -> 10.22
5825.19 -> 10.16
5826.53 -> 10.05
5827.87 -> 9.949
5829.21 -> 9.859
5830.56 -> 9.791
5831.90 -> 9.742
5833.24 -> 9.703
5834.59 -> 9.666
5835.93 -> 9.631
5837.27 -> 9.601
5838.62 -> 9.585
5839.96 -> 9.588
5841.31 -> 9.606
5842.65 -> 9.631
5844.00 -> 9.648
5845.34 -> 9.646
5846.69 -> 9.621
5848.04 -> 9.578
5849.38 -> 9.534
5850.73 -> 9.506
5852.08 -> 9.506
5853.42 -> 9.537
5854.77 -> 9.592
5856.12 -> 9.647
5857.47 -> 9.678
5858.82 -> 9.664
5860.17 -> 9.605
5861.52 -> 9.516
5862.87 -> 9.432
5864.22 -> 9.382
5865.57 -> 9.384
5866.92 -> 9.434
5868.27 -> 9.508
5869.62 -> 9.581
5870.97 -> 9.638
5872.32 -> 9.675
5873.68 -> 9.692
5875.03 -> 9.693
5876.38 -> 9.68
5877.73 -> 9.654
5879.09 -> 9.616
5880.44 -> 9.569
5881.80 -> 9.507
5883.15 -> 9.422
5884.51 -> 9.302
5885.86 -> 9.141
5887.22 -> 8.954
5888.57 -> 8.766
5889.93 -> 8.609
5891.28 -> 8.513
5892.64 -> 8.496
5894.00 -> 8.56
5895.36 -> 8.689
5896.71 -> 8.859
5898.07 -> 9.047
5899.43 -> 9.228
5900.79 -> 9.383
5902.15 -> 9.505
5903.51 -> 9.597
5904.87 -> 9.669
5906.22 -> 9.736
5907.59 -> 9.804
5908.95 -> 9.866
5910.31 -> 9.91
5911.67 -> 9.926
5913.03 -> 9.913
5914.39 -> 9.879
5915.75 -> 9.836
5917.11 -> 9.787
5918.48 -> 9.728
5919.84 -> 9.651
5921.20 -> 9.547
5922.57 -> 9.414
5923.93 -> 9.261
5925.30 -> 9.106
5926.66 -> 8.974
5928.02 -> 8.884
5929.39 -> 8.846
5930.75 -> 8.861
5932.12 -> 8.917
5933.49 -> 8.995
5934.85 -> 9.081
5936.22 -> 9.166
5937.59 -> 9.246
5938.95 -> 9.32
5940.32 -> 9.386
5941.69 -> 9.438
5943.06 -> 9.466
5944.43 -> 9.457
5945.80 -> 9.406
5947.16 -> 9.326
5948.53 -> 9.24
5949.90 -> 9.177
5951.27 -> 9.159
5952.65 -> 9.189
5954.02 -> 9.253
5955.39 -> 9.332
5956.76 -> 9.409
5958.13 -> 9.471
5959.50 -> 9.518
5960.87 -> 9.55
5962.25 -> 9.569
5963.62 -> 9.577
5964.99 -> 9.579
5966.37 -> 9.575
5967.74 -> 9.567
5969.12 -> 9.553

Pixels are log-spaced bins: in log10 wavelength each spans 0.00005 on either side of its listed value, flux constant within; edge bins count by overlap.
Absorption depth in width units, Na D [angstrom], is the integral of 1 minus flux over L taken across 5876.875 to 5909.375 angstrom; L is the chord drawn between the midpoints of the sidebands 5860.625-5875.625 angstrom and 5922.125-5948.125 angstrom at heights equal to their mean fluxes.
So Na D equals 0.6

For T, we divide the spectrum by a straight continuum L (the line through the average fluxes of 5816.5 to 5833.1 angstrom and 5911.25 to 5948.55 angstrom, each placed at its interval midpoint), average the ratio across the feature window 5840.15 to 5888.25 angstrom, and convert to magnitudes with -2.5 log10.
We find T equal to 0.03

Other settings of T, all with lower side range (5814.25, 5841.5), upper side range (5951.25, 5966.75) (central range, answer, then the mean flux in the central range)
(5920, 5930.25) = 0.04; 9.17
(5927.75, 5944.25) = 0.04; 9.15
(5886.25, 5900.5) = 0.10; 8.79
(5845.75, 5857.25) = 0.03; 9.57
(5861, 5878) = 0.02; 9.56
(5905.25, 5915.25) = -0.03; 9.86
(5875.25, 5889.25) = 0.04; 9.37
